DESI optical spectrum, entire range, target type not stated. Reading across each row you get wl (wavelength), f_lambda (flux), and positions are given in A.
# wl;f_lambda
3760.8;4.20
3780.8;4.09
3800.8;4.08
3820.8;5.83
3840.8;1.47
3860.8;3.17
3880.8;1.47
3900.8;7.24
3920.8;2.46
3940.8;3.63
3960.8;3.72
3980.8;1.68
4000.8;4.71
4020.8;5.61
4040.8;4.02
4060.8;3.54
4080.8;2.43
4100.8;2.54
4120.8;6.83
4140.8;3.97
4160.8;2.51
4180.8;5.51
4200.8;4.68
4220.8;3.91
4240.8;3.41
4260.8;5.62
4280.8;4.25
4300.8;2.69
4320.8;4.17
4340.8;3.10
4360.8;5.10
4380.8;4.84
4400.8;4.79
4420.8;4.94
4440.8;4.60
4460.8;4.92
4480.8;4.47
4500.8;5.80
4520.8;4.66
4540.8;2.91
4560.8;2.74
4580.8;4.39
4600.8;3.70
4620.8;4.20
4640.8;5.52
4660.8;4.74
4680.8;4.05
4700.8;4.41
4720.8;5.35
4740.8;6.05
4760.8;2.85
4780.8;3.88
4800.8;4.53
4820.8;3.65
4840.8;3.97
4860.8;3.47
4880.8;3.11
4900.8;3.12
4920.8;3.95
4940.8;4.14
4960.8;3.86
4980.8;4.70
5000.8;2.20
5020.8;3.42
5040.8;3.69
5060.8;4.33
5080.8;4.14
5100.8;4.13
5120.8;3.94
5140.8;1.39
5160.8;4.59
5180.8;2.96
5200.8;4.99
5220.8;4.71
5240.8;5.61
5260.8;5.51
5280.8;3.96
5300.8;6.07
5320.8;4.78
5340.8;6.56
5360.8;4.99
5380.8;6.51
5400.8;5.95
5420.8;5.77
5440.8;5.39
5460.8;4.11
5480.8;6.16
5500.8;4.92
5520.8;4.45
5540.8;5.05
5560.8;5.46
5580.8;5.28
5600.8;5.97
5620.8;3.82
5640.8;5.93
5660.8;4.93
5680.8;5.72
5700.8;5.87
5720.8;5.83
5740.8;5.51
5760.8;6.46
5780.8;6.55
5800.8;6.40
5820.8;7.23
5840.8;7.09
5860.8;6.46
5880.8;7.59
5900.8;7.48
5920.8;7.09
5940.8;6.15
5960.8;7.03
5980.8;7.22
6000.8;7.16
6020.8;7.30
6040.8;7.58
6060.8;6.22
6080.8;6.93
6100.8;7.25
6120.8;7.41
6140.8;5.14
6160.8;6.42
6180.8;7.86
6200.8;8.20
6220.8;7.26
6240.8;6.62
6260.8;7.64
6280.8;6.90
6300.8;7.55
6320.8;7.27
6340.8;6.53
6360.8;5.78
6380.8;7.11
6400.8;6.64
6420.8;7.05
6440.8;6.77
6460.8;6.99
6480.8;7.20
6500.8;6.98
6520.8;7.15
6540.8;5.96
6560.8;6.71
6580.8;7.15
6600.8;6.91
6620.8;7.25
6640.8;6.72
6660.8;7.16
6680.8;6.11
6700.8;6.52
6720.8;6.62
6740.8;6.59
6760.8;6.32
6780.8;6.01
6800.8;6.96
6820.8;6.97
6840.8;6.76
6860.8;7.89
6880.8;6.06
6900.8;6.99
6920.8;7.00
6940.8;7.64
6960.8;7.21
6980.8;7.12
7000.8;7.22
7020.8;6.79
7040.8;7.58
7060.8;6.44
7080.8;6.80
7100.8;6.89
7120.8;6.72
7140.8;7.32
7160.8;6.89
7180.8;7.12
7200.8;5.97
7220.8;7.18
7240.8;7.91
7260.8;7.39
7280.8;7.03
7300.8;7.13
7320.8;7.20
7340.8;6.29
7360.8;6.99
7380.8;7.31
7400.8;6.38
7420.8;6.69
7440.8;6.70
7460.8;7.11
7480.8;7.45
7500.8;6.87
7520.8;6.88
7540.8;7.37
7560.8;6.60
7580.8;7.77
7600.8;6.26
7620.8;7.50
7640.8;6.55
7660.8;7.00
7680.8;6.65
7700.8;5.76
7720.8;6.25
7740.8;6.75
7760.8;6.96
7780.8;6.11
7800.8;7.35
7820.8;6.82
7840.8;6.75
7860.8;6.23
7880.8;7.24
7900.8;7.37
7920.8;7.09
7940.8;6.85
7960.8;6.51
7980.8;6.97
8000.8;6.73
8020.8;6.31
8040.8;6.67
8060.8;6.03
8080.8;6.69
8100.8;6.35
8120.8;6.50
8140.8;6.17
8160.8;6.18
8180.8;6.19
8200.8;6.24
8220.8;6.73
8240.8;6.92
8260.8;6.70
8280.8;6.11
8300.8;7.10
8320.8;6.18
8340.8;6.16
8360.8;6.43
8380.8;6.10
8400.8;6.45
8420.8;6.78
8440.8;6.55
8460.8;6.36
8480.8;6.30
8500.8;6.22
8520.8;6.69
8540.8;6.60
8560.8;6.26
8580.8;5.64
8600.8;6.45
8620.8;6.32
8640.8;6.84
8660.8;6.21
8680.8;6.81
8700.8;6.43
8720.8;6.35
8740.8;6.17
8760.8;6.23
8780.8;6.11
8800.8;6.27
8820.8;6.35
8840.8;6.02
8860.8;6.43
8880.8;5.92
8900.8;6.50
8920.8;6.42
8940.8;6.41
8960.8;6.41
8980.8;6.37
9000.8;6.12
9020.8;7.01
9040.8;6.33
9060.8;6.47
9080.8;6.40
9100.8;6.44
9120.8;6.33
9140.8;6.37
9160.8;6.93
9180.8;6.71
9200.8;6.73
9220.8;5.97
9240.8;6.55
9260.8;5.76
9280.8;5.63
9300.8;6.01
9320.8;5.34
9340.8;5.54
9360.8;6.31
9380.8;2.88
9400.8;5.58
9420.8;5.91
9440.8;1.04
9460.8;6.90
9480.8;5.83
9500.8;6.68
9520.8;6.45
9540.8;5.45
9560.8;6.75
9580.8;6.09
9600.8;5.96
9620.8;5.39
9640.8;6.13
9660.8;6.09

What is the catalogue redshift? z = 0.31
